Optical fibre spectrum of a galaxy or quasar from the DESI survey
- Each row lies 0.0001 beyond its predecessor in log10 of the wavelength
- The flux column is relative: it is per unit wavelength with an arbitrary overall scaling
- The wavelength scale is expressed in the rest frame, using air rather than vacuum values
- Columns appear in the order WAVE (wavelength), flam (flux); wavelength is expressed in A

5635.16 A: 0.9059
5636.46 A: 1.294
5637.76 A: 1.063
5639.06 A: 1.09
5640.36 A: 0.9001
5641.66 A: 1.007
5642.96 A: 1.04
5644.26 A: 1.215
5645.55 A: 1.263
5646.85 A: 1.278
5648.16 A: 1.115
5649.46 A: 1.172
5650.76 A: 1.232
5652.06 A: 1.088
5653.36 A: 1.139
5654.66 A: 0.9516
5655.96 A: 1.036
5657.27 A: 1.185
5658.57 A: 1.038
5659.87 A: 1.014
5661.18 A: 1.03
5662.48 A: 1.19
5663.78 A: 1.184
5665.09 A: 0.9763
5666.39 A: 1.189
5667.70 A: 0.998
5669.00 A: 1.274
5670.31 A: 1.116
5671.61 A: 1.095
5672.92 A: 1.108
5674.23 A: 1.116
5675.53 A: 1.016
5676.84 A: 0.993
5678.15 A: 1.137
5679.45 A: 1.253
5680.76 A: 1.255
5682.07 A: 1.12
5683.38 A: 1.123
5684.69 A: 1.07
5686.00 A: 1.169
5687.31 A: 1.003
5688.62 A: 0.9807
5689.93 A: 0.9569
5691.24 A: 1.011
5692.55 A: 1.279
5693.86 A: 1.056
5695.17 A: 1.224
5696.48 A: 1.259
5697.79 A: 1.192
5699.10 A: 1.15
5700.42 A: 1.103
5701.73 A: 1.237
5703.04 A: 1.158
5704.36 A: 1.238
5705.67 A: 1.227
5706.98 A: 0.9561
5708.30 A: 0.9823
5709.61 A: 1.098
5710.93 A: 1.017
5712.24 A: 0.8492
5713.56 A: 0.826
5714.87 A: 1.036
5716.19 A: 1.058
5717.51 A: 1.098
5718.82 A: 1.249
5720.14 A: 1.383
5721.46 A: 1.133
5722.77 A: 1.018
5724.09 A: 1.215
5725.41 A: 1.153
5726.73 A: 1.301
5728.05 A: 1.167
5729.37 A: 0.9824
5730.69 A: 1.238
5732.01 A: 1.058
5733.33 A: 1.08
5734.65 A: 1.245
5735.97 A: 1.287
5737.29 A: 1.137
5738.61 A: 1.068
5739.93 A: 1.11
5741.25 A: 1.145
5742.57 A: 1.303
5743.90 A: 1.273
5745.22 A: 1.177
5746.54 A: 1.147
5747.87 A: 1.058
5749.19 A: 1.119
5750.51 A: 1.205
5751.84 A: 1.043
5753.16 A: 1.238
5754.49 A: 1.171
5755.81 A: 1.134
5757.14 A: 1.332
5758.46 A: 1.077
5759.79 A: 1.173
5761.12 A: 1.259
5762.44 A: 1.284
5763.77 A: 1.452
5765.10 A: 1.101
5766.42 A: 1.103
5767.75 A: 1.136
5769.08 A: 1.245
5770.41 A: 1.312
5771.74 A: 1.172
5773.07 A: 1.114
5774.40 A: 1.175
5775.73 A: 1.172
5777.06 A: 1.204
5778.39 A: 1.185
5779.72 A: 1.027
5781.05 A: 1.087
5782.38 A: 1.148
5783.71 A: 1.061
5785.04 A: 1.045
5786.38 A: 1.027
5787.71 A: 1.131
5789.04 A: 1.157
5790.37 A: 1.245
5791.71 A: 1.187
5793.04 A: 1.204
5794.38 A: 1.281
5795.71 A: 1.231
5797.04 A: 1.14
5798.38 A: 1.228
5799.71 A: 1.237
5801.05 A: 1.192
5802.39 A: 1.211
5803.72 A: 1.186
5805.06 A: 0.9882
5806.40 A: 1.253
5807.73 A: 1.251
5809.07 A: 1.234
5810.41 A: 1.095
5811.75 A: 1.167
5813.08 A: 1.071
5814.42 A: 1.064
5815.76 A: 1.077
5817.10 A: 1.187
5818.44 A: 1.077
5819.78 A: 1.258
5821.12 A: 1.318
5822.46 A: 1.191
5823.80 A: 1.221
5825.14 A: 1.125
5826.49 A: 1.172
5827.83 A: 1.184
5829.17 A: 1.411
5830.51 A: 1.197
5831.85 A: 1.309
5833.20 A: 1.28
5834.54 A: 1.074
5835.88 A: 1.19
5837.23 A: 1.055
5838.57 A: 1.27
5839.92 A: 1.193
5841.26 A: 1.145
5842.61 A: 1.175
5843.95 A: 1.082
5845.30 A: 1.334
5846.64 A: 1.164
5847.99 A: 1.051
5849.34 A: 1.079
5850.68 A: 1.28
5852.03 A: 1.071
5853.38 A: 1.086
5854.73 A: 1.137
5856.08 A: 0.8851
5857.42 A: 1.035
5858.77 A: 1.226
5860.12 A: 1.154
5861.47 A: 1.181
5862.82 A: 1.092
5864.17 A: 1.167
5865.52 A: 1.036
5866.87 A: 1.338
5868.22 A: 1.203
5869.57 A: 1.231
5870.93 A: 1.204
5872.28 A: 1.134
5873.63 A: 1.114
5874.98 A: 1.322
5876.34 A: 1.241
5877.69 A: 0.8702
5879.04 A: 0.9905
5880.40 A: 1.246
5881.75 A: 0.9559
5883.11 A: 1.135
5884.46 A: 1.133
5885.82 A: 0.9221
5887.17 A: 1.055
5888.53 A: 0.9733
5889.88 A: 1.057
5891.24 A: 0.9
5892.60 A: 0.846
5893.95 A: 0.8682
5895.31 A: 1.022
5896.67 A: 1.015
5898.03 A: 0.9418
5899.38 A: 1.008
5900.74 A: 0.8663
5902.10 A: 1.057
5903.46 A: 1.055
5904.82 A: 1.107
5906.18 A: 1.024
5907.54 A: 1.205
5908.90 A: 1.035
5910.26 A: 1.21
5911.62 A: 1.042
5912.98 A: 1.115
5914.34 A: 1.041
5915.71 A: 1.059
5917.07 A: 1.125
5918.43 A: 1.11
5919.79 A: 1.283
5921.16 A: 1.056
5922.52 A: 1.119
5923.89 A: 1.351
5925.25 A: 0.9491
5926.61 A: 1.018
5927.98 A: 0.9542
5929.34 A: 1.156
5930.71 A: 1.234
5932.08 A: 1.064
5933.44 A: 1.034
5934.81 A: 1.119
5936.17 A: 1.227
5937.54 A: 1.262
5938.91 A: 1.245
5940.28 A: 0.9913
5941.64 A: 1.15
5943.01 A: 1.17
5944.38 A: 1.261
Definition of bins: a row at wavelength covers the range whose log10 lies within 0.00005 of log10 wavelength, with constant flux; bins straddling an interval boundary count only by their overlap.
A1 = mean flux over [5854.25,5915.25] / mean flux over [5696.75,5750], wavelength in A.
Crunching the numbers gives 0.9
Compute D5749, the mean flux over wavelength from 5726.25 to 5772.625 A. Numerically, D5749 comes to 1.18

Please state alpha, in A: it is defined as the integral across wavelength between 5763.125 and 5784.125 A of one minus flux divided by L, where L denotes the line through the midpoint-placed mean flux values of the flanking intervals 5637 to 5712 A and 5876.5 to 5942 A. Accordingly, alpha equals -1.5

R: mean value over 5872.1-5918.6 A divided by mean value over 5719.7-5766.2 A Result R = 0.89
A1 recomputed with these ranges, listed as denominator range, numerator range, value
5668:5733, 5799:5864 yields 1.04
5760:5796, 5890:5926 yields 0.90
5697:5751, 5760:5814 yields 1.04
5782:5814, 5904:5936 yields 0.95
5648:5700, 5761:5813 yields 1.06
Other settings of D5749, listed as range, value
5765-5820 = 1.16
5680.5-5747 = 1.13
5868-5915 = 1.06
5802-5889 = 1.15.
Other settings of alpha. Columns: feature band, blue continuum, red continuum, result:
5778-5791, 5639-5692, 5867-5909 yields -0.4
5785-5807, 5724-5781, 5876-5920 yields -0.8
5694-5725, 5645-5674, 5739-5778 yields 1.0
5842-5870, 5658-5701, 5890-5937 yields -1.7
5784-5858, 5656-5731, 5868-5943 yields -4.7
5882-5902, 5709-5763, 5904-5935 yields 2.3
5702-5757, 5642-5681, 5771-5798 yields 0.2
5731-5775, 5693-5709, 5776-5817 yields -1.1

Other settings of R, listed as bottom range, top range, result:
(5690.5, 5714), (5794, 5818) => 1.06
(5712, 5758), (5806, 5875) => 1.02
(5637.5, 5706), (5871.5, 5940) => 0.96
